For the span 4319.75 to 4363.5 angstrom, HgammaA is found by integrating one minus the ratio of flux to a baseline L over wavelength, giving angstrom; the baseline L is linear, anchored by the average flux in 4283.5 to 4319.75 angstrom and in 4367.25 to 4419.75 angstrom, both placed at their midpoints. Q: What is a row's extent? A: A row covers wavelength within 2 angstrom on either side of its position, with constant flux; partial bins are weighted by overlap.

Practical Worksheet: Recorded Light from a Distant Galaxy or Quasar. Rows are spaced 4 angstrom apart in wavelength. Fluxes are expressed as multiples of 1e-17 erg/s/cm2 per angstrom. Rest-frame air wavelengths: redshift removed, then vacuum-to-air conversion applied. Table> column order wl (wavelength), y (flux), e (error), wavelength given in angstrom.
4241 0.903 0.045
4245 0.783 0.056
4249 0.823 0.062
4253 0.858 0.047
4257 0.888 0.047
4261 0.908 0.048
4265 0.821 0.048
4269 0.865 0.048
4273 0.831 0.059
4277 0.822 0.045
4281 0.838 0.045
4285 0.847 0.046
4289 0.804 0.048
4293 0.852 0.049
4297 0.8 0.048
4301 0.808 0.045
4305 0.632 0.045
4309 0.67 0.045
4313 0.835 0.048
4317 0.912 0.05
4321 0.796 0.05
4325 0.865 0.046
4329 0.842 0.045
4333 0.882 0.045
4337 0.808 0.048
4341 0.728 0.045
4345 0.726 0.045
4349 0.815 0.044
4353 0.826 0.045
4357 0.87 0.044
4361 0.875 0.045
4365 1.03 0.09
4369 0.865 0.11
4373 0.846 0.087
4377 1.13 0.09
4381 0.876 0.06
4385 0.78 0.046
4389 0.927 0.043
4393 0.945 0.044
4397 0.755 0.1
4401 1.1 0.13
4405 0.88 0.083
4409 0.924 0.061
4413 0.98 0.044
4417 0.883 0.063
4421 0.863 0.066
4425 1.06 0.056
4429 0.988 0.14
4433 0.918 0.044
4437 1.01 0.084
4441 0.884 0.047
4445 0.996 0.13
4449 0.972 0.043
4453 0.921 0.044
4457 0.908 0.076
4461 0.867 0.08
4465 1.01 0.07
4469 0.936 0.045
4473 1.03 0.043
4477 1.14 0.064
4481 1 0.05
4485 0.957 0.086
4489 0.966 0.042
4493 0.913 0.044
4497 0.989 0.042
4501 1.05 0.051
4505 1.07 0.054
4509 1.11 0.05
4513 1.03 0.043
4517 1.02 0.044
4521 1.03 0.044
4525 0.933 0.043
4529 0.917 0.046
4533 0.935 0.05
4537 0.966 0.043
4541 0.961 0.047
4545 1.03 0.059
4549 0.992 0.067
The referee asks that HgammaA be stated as 1.2 angstrom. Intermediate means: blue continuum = 0.795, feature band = 0.824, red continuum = 0.914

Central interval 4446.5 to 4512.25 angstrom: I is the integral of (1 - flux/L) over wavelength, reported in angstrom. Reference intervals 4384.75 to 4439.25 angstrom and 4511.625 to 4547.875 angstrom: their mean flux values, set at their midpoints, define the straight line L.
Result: -2.1 angstrom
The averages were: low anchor 0.934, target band 0.991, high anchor 0.98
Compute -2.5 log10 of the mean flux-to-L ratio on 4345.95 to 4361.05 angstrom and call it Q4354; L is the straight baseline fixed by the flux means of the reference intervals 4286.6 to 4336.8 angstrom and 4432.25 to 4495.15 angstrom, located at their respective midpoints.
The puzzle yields 0.02 mag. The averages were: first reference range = 0.808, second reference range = 0.965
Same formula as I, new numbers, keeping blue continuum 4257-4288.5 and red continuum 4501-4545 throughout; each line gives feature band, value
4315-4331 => 0.45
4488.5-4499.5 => 0.27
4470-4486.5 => -0.93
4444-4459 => 0.17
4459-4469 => 0.28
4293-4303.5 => 0.71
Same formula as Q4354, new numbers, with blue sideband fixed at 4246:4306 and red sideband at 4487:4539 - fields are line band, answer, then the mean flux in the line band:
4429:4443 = 0.00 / 0.945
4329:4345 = 0.09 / 0.8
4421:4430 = -0.07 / 0.992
